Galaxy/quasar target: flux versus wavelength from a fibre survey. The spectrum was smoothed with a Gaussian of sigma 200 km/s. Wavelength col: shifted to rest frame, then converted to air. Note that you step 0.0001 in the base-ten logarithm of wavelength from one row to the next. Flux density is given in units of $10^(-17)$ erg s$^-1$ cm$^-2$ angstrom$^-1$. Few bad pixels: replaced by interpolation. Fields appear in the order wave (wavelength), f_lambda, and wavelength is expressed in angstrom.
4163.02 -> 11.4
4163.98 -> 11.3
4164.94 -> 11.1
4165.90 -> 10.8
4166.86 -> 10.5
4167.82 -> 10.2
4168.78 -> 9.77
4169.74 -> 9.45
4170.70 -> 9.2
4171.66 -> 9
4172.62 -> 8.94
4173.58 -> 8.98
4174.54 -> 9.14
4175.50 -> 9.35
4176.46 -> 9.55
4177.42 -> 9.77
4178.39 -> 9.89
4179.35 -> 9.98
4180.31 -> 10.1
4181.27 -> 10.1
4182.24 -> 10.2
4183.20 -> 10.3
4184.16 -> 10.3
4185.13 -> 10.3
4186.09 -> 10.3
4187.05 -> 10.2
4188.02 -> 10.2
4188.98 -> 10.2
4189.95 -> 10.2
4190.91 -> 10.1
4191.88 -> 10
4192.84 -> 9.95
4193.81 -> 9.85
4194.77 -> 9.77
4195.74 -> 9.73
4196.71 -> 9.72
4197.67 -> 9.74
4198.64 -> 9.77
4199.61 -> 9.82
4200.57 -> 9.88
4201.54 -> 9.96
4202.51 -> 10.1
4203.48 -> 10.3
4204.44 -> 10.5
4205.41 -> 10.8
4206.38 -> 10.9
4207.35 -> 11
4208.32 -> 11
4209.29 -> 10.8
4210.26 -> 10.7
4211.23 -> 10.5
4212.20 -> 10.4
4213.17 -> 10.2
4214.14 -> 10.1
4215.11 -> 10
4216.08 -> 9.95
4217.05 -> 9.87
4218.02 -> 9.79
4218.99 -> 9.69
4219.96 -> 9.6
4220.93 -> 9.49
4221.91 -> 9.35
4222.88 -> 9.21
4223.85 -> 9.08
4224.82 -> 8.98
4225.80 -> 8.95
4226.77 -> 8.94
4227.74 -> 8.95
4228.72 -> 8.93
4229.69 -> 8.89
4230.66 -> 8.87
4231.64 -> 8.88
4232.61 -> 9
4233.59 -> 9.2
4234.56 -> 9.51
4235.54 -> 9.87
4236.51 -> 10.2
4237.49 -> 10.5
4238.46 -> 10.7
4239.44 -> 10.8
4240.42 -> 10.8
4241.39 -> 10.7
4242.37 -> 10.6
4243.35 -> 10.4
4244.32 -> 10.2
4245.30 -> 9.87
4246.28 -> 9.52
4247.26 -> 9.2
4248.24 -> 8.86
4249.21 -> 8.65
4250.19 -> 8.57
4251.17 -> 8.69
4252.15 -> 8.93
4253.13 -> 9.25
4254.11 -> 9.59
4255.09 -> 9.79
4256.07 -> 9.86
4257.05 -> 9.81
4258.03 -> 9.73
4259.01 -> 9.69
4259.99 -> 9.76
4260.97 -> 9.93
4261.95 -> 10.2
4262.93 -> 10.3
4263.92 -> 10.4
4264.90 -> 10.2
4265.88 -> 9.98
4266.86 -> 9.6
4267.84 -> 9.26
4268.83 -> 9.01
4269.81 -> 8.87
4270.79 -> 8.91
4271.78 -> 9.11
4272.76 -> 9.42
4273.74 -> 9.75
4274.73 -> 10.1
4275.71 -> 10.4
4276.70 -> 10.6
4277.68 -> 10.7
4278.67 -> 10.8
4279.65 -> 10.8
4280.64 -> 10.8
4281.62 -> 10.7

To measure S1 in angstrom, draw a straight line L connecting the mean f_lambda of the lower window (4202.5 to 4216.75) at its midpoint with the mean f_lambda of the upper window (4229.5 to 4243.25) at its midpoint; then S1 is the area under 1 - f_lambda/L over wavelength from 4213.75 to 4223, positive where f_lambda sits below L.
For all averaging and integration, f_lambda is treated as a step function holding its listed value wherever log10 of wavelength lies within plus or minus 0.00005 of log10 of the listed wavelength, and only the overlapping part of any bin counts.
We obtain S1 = 0.53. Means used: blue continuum 10.5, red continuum 9.93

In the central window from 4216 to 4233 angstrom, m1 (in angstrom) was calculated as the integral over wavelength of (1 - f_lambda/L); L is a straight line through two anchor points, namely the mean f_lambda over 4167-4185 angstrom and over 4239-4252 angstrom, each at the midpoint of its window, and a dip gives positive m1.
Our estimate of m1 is 0.9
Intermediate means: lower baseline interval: 9.71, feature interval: 9.23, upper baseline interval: 9.73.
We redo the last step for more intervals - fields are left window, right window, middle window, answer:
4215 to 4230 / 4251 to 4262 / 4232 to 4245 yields -1.0 angstrom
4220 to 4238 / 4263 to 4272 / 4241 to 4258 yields -0.3 angstrom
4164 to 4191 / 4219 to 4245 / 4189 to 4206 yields -0.3 angstrom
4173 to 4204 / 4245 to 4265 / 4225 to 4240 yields 0.3 angstrom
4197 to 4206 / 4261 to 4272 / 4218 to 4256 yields 1.3 angstrom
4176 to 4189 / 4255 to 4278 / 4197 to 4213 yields -0.6 angstrom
